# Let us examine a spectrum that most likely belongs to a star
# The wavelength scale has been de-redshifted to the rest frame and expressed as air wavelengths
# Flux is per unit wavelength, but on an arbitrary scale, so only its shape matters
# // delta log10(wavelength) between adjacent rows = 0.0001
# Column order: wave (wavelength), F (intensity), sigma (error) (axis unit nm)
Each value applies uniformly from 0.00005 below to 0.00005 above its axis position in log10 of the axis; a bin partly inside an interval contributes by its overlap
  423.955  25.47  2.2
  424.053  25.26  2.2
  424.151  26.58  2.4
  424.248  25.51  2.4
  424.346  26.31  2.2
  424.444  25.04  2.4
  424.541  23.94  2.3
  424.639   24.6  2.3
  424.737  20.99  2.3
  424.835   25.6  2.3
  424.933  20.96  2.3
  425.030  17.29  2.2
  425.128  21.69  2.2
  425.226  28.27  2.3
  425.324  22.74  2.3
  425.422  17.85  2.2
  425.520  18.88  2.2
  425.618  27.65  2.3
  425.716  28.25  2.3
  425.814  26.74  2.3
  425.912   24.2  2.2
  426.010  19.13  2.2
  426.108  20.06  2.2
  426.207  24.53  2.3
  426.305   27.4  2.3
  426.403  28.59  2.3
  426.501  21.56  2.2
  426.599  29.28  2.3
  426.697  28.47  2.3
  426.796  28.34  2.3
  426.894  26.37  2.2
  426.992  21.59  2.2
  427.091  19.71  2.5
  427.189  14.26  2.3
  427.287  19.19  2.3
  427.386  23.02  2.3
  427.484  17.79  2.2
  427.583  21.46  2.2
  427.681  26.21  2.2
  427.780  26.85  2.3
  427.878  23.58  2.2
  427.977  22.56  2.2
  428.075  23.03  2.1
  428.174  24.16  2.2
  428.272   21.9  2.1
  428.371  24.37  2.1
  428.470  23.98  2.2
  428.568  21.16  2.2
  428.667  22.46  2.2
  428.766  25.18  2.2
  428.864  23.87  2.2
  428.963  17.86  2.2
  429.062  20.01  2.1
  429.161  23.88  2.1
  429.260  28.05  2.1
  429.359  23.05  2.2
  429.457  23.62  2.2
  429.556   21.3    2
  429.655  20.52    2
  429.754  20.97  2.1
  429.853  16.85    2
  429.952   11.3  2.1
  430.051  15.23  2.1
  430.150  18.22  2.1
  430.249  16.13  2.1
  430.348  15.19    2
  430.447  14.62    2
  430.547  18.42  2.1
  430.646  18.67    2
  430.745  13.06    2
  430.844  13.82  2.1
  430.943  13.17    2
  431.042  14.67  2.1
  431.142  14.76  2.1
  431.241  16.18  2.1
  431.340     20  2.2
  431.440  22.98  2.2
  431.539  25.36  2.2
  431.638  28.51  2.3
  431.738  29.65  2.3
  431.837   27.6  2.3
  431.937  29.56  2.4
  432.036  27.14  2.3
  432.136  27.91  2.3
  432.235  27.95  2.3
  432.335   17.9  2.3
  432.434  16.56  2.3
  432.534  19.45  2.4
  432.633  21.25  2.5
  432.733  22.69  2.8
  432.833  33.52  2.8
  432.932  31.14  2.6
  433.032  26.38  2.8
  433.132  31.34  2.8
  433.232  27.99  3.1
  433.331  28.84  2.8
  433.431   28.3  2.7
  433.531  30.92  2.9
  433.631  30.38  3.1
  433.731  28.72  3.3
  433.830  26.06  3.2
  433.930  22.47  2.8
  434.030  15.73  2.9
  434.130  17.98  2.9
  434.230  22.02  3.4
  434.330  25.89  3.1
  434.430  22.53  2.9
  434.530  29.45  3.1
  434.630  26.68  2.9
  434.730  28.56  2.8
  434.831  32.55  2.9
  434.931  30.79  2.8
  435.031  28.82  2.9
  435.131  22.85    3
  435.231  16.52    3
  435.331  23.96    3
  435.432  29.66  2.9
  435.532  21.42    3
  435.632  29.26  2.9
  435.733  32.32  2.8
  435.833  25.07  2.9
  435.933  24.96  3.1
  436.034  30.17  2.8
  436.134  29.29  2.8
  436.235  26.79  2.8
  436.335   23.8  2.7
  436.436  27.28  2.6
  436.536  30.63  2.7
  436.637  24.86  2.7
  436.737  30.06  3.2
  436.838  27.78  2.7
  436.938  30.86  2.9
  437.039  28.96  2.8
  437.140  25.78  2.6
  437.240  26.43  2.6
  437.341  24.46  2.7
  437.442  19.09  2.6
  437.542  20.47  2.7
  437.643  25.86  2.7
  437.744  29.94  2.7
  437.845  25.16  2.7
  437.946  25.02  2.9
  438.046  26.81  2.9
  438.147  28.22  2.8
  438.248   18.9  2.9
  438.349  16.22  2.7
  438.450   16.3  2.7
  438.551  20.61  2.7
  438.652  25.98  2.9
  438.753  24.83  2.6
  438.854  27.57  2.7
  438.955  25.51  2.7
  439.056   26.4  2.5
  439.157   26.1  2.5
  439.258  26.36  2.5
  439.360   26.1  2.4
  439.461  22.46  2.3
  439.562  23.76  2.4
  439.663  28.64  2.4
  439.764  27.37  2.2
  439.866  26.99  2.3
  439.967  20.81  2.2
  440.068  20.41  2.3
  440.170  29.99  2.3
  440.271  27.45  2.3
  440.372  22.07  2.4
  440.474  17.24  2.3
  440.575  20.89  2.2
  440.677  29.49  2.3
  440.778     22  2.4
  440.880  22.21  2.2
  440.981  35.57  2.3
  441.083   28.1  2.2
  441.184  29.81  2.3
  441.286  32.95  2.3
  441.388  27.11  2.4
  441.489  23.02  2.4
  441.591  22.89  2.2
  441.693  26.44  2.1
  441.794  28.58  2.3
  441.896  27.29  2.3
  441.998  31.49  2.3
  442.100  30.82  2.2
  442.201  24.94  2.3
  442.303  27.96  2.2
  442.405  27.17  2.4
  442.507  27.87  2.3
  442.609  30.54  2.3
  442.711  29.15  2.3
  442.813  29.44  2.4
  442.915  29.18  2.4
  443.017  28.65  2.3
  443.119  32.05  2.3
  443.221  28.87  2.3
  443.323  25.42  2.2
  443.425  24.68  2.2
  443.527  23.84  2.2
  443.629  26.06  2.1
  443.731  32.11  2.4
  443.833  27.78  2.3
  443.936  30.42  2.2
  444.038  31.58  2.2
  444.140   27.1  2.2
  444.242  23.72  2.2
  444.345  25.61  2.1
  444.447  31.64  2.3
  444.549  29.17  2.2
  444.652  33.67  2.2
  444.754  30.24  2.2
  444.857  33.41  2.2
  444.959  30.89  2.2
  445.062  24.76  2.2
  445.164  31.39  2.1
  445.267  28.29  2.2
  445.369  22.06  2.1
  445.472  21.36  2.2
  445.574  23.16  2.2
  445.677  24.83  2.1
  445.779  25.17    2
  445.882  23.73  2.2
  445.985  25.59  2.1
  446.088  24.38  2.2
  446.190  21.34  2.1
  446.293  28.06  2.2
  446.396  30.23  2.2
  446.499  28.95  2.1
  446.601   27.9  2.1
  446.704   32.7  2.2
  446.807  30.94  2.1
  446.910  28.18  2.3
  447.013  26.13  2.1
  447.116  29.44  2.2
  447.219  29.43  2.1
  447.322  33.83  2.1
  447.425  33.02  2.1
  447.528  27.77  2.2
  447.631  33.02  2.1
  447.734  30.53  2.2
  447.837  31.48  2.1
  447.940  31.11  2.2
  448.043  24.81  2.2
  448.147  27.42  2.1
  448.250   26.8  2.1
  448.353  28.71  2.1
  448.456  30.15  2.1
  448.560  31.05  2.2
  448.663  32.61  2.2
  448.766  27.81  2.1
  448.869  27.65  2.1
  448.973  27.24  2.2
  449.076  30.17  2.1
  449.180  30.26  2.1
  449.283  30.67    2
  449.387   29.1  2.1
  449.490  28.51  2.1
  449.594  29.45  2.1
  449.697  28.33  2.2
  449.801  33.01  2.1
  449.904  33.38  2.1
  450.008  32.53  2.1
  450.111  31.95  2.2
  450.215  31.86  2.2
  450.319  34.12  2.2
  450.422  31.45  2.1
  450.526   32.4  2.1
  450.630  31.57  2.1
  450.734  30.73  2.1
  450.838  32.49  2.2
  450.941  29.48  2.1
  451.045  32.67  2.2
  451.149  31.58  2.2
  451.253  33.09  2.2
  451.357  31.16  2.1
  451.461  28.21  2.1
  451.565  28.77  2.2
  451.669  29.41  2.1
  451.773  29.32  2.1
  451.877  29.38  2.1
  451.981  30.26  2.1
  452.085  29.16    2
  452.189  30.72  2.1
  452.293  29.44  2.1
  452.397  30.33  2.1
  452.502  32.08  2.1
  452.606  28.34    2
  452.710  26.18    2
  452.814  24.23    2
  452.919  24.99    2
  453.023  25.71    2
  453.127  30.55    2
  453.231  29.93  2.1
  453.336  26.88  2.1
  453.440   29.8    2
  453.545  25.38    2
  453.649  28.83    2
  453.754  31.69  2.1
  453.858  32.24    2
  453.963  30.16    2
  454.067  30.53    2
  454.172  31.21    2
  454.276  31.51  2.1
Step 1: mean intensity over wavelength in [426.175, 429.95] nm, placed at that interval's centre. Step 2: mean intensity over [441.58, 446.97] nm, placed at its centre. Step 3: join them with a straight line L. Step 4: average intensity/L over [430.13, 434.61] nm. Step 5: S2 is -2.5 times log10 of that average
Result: 0.060 mag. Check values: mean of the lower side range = 22.9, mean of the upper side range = 27.8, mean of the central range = 23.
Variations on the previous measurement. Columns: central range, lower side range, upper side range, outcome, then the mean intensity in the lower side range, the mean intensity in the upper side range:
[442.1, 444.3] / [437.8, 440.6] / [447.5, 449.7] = -0.070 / 24.1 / 29.3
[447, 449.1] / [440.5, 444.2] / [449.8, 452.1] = 0.017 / 27.8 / 31.2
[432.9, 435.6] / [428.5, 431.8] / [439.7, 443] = -0.176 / 19.7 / 26.8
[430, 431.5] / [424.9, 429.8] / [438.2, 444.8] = 0.410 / 23.1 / 26.6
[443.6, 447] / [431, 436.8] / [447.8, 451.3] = 0.053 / 25.6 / 30.5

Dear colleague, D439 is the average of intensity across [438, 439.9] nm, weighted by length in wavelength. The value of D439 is 24.4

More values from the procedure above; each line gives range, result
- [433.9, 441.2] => 25.4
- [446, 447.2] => 28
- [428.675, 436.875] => 23.7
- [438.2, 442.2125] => 25.3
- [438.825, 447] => 27.1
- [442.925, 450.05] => 28.6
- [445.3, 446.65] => 25.2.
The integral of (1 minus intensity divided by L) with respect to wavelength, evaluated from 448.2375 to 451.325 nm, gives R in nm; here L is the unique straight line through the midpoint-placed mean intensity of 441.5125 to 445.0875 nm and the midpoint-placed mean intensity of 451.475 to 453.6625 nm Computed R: -0.24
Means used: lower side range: 28.4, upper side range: 28.5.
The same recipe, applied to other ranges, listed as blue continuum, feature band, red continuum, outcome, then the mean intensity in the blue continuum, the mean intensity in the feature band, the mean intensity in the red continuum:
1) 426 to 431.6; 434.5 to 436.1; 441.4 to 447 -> -0.215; 21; 27.1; 27.7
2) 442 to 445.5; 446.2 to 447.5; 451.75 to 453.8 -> -0.051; 28.4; 29.6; 28.6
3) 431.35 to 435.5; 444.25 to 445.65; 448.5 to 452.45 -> 0.053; 25.9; 27.9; 30.6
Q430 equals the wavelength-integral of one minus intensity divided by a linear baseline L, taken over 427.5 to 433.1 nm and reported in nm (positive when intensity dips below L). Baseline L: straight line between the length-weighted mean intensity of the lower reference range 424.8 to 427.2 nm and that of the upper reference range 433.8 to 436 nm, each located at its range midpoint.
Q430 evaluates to 0.63 nm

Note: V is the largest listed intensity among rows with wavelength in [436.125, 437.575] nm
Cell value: 30.86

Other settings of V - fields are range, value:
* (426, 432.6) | 29.65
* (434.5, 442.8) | 35.57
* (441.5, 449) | 33.83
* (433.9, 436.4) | 32.55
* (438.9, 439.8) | 28.64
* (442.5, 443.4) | 32.05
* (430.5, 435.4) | 33.52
